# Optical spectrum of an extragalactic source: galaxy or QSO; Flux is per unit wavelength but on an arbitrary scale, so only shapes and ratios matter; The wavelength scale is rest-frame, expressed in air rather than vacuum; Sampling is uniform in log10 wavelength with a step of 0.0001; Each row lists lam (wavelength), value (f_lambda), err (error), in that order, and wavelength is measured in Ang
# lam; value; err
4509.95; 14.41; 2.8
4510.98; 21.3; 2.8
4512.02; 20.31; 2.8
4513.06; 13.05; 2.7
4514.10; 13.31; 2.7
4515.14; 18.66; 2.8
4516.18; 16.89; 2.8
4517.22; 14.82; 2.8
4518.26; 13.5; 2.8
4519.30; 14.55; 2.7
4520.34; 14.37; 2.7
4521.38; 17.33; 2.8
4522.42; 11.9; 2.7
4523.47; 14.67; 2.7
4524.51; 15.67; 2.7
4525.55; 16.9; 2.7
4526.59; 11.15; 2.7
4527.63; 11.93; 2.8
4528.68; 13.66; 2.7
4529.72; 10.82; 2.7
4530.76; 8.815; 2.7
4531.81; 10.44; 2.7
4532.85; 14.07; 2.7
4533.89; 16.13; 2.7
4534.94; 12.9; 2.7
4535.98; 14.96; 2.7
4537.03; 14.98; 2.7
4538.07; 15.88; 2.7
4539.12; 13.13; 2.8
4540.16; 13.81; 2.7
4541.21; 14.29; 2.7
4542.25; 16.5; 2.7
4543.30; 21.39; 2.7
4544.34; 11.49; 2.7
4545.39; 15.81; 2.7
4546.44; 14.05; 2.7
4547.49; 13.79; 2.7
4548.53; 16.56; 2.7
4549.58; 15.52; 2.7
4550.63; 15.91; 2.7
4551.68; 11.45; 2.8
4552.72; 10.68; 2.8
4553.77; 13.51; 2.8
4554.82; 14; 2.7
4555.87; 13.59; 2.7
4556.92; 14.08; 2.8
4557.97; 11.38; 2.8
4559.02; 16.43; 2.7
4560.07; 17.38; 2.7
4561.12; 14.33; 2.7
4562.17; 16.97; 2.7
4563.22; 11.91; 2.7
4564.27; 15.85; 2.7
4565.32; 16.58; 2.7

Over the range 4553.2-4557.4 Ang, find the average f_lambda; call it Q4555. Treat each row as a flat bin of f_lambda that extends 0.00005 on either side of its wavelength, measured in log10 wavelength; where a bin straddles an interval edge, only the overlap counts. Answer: 13.7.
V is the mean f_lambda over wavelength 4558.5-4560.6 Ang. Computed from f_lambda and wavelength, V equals 16.9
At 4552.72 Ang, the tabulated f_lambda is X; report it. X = 10.68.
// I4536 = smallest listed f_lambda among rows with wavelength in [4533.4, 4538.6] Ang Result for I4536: 12.9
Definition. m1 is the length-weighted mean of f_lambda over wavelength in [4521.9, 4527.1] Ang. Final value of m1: 14.1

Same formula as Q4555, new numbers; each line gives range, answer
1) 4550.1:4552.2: 13.7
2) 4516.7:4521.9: 14.9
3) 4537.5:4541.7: 14.3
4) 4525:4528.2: 13.3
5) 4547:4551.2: 15.4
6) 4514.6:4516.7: 17.7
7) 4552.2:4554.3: 12.1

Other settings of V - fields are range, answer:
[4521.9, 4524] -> 13.3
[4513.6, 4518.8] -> 15.4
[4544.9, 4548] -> 14.5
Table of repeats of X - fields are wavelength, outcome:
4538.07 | 15.88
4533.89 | 16.13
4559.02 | 16.43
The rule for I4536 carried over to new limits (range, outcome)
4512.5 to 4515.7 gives 13.05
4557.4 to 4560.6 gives 11.38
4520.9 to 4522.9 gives 11.9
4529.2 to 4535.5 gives 8.815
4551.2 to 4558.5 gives 10.68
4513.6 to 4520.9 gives 13.31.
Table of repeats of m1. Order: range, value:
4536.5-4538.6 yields 15.4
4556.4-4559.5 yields 13.9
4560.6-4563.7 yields 14.4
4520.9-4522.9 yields 14.6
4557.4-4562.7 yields 15.3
